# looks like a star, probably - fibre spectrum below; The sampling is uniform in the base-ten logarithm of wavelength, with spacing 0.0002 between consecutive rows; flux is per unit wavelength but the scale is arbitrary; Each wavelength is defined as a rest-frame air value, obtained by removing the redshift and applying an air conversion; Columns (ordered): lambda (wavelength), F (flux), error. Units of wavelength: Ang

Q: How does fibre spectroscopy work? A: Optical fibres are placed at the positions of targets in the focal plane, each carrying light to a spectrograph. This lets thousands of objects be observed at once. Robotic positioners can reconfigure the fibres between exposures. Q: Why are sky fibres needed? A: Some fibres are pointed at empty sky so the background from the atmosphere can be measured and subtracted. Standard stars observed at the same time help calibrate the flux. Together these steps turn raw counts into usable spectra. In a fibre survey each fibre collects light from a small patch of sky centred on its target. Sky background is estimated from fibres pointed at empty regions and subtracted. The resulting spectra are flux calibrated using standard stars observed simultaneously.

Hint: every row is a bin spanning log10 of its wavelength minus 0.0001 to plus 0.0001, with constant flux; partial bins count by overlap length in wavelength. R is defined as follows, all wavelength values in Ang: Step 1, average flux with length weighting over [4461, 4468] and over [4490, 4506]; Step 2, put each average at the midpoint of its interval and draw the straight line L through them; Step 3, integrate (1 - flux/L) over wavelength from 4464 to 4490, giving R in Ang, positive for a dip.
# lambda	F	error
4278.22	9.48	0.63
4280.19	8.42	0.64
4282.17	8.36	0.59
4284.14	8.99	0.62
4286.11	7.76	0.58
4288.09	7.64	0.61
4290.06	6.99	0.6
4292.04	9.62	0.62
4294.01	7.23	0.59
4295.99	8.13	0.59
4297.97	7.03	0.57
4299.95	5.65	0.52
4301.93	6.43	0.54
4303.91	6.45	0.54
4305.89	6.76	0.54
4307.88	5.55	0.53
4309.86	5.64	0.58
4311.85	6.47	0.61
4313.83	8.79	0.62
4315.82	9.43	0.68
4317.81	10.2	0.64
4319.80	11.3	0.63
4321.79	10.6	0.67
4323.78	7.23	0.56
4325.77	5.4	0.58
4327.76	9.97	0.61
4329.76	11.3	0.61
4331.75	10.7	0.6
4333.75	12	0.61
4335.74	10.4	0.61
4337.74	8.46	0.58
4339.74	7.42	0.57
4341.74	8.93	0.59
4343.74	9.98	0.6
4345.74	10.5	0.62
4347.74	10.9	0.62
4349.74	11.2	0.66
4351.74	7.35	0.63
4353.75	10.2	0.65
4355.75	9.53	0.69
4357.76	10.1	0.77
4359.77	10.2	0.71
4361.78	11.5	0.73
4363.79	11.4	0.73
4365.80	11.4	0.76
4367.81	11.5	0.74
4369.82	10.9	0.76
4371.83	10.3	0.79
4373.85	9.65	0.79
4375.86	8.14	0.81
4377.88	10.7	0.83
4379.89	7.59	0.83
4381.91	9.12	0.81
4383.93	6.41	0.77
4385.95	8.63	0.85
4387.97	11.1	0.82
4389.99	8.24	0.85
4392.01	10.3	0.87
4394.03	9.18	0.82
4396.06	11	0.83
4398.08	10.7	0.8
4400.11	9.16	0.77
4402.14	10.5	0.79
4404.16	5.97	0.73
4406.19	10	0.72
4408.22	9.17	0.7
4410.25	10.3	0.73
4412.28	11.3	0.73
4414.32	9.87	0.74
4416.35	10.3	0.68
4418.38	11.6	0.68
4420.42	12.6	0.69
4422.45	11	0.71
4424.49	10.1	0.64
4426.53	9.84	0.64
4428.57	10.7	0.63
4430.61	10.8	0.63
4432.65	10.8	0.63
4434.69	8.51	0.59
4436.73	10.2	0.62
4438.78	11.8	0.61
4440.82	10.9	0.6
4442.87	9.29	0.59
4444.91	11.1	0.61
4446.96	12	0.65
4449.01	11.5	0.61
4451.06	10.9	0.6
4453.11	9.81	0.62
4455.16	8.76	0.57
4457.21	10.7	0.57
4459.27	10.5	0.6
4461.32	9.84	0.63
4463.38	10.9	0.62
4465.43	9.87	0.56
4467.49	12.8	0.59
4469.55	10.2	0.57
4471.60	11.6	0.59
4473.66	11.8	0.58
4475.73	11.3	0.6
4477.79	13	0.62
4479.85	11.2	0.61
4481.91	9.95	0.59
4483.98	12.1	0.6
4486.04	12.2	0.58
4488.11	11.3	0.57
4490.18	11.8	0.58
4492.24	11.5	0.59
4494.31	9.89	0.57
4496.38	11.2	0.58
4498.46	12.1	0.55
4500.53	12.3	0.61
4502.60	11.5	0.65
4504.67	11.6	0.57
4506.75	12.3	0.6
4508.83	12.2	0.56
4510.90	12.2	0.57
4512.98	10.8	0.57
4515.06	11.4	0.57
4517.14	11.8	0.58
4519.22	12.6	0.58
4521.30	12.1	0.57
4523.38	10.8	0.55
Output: -0.9 Ang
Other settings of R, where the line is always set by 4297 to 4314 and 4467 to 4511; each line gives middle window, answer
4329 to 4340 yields -4.5 Ang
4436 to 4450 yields -0.9 Ang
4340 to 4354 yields -3.9 Ang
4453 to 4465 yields 0.7 Ang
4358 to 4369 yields -4.2 Ang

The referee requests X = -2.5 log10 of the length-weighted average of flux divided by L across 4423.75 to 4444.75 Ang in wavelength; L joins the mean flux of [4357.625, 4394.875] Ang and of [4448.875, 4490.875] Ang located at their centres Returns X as 0.02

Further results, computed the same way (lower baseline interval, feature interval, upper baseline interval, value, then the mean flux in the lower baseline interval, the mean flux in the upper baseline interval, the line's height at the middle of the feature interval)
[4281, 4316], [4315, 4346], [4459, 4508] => -0.19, 7.34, 11.4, 8.04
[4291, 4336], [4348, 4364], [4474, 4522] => -0.12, 8.33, 11.7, 9.1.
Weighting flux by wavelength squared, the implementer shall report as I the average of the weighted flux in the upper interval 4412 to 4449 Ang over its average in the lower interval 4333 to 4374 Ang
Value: 1.1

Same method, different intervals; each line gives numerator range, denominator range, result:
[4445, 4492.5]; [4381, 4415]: 1.21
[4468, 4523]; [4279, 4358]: 1.46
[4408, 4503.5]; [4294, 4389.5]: 1.26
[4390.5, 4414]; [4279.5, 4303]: 1.34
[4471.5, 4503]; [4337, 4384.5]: 1.25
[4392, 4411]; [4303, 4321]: 1.27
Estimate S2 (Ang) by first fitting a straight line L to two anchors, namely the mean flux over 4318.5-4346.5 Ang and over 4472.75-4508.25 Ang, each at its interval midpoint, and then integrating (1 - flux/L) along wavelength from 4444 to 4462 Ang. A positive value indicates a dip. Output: 0.9 Ang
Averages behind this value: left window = 9.58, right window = 11.6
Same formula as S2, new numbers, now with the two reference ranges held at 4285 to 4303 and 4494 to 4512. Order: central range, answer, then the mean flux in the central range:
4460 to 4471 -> 0.2 Ang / 10.8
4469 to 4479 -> -0.4 Ang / 11.6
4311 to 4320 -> -1.4 Ang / 9.1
